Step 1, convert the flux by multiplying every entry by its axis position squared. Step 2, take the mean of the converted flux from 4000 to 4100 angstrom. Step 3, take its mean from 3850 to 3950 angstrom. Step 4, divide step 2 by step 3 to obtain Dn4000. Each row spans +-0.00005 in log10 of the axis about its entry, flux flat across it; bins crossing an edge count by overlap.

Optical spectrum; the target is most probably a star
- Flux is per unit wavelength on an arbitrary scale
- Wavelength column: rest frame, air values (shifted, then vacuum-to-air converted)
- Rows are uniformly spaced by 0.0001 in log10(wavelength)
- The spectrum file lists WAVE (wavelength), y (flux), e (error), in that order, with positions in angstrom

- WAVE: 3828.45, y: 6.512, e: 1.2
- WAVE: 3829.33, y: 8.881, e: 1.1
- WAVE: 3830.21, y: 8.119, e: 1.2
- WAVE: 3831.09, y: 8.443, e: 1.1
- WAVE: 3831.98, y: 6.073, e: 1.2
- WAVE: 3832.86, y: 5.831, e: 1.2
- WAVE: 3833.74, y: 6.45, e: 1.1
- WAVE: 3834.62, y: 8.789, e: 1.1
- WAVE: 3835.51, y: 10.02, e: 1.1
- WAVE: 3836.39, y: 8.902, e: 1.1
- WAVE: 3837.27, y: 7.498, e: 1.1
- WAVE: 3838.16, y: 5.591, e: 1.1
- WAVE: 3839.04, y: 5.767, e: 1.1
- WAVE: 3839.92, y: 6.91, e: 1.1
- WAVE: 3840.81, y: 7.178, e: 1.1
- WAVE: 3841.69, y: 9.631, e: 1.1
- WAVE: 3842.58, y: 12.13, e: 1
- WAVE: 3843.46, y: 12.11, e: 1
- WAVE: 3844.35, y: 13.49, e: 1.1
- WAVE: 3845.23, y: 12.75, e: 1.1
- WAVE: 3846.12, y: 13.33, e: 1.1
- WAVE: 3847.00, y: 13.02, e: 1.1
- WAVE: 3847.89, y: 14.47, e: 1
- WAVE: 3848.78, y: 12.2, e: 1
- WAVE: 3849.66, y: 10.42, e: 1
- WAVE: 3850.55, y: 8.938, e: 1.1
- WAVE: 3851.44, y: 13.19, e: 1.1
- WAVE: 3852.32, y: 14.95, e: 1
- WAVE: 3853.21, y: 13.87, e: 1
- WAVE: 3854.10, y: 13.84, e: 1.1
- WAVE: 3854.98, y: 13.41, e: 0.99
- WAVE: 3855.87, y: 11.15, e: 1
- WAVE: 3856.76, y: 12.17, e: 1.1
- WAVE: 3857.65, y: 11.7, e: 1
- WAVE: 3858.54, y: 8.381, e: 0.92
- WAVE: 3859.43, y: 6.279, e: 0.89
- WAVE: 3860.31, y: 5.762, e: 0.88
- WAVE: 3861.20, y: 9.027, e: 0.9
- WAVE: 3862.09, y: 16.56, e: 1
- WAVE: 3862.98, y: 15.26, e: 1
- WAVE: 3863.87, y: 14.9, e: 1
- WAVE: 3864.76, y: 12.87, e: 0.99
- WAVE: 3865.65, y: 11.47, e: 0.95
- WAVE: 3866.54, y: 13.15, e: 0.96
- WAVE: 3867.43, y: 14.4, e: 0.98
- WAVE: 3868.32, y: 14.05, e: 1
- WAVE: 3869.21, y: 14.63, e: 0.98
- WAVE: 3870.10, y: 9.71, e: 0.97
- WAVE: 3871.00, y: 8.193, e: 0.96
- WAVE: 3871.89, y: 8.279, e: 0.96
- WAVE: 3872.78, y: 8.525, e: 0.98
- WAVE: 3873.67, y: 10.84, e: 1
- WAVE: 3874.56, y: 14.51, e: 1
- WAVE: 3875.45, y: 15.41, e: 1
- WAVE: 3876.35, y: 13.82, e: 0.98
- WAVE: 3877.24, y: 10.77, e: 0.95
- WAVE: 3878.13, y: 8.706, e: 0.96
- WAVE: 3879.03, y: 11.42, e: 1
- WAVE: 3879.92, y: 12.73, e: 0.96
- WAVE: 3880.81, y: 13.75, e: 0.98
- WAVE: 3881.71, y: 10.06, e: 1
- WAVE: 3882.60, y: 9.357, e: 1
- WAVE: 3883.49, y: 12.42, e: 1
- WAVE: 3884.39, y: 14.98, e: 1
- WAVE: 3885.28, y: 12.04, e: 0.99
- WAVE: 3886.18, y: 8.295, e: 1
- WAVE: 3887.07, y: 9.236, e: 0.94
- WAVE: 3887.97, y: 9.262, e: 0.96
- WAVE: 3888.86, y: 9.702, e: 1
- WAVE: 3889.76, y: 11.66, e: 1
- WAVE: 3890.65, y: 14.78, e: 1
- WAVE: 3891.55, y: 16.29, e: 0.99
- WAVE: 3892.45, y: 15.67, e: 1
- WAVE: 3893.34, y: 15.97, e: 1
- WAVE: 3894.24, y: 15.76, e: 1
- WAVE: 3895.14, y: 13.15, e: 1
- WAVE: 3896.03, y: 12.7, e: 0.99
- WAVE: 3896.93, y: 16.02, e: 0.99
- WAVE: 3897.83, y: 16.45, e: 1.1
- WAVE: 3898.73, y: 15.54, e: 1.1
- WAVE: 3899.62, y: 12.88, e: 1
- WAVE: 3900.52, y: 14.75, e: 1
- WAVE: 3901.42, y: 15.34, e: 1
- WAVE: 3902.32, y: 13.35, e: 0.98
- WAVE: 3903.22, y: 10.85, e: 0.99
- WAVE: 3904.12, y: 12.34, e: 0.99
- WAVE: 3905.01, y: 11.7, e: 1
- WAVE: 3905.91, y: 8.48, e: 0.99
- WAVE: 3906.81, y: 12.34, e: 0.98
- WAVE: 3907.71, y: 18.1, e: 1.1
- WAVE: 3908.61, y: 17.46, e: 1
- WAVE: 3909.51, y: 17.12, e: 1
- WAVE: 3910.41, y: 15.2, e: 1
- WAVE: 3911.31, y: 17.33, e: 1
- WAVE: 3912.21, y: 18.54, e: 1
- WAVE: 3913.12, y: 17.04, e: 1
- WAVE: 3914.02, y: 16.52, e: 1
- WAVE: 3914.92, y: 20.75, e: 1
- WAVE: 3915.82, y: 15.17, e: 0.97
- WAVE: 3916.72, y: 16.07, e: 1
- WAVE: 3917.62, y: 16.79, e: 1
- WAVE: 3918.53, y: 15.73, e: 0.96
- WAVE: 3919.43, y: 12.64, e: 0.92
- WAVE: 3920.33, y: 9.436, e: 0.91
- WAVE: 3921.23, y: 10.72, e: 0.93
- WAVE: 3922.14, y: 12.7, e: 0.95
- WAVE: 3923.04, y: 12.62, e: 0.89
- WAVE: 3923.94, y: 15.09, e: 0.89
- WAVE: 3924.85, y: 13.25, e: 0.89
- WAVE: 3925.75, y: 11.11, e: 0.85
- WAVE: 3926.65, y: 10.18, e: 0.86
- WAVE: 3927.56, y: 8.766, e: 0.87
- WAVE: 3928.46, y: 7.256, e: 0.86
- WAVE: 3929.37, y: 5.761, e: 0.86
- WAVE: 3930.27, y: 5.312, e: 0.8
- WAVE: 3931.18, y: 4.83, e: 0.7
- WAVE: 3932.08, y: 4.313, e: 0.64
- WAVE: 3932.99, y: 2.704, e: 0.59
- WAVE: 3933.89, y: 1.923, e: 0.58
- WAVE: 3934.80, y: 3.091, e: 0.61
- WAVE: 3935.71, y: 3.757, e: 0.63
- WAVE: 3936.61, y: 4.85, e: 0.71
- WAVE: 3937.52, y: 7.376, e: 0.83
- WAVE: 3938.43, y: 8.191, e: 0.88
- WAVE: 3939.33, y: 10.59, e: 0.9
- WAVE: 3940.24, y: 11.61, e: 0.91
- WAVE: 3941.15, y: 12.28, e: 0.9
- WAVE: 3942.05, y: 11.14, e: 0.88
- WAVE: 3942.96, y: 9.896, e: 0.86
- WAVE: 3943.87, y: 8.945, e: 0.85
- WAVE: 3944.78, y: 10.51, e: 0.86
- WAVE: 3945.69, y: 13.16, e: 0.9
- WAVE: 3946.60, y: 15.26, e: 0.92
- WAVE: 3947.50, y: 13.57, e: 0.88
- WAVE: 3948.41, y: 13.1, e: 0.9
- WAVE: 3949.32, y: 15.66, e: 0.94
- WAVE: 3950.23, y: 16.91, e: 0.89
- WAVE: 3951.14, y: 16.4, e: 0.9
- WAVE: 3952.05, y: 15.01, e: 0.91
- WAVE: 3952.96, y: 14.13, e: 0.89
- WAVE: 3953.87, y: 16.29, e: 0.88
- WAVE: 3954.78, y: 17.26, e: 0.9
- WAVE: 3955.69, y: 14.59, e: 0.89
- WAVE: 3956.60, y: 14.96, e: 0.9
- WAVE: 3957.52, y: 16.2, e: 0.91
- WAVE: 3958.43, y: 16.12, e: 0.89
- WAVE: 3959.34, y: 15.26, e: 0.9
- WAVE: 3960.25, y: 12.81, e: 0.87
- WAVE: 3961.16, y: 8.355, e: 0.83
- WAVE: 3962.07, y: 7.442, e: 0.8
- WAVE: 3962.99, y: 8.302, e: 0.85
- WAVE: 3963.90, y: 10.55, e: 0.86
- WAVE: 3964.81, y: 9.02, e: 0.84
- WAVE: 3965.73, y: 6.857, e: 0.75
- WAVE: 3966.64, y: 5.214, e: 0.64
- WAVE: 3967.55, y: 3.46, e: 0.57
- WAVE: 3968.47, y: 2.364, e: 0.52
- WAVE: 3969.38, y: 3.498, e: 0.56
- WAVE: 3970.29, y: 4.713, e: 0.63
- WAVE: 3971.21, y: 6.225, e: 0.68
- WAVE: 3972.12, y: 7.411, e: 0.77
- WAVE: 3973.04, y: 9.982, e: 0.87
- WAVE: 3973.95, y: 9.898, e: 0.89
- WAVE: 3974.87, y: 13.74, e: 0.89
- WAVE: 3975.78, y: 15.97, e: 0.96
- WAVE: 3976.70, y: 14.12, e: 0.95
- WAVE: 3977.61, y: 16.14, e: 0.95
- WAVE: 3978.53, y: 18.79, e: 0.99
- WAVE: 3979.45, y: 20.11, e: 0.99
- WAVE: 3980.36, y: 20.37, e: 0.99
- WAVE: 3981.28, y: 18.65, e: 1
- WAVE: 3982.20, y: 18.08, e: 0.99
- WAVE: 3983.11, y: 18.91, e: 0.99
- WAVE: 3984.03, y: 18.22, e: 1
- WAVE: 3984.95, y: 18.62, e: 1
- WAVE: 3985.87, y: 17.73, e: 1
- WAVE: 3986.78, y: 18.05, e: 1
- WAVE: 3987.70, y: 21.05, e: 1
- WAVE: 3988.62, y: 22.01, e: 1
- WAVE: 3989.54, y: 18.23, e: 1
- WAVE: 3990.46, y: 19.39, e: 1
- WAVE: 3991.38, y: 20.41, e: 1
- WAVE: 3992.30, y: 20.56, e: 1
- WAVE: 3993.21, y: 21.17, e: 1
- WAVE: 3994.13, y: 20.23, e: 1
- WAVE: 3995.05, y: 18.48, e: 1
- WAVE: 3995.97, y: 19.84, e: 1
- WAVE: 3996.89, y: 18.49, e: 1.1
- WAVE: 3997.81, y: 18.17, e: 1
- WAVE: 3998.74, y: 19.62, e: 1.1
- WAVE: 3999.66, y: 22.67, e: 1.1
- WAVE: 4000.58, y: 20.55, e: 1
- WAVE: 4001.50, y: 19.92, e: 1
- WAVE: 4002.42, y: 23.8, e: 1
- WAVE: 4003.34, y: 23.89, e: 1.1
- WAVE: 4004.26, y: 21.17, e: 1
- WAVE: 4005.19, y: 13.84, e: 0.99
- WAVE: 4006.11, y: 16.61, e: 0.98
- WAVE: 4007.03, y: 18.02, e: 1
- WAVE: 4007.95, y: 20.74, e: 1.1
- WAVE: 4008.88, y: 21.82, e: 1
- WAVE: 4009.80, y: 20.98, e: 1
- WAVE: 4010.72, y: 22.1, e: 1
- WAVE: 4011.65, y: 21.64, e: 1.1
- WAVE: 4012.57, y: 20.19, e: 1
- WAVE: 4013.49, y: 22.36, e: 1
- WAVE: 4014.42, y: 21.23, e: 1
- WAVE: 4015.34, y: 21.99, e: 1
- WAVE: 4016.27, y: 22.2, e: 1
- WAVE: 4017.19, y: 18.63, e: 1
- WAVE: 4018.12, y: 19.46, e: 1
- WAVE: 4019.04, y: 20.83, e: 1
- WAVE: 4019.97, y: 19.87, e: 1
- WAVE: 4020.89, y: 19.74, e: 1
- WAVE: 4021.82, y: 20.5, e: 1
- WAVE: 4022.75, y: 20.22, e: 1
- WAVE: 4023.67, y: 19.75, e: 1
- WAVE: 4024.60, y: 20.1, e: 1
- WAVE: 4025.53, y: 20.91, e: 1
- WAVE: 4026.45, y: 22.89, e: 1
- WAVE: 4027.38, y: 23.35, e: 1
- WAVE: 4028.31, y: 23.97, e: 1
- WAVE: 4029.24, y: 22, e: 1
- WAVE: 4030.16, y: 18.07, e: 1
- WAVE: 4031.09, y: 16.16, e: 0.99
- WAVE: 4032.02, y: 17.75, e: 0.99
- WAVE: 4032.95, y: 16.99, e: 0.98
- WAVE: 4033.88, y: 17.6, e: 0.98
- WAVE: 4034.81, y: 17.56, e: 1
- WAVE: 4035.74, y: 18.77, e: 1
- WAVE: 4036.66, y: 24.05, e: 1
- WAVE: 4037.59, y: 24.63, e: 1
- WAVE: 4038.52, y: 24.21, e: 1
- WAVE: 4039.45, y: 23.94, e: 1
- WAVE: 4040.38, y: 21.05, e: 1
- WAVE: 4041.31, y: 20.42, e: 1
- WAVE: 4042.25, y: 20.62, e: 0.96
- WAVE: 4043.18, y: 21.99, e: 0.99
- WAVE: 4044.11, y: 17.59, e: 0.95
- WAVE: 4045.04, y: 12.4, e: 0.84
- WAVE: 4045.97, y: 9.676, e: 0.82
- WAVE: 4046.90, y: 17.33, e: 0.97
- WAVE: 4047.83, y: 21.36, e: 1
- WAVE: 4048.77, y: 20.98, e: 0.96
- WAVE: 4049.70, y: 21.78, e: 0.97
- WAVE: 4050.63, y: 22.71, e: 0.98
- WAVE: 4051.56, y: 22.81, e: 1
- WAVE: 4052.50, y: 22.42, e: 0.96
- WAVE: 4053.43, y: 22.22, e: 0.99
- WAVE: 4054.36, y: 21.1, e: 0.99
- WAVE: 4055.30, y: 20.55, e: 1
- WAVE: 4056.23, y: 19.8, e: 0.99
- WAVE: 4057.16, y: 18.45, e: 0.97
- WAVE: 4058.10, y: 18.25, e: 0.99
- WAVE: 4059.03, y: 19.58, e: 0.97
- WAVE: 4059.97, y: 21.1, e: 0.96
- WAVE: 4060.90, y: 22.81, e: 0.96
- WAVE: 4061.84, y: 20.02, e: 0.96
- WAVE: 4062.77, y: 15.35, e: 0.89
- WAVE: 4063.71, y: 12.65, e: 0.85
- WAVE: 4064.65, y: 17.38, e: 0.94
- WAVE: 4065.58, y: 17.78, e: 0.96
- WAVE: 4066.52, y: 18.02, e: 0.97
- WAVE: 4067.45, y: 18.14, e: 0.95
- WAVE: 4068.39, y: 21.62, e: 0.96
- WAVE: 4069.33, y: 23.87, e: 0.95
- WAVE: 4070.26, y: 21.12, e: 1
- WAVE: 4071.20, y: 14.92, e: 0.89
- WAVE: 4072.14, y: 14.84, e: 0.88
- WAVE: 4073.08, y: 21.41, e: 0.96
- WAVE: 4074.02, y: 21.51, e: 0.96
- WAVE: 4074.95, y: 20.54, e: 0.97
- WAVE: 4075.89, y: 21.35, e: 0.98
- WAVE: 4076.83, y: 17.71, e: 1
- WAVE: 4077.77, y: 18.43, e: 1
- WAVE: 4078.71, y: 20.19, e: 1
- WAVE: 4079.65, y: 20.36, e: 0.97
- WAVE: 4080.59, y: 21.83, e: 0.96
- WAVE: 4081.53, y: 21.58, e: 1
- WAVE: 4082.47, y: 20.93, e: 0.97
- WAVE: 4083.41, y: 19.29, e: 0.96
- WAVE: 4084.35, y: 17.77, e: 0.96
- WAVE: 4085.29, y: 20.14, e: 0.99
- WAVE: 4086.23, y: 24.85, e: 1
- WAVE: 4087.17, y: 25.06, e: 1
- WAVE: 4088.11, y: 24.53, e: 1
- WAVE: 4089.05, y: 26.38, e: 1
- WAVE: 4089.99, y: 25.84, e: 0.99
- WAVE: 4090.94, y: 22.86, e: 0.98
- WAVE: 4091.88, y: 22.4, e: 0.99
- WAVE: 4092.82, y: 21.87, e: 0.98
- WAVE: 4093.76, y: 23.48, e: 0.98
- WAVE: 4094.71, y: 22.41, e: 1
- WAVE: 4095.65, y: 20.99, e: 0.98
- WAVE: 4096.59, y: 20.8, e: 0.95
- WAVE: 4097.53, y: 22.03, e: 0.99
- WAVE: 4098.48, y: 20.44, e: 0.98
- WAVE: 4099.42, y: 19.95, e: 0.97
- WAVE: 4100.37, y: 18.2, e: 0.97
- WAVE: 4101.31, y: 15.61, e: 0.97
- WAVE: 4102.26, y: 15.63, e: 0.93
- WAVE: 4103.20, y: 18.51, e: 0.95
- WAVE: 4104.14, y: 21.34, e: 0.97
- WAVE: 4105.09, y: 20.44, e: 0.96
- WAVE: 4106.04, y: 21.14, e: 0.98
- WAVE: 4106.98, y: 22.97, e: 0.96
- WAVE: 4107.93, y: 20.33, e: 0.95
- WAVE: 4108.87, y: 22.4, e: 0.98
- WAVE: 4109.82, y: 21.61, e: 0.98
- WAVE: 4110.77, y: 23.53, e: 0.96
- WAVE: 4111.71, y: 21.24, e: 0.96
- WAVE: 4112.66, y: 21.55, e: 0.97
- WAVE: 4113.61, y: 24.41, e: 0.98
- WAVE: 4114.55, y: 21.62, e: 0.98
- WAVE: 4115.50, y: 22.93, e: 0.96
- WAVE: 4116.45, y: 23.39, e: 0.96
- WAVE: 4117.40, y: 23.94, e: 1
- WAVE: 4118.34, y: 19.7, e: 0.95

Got 1.84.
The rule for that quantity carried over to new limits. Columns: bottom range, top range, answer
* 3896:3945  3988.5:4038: 1.82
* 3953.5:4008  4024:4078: 1.32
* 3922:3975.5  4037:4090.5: 2.14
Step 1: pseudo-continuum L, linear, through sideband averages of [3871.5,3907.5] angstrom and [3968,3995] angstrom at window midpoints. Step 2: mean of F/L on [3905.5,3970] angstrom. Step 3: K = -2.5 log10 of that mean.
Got 0.23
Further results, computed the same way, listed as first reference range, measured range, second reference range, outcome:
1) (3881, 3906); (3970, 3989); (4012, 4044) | 0.14 mag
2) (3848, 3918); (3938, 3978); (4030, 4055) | 0.38 mag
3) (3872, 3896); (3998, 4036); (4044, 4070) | -0.15 mag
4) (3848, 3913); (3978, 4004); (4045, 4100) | -0.16 mag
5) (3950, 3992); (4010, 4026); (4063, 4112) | -0.24 mag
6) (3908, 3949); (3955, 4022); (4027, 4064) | -0.05 mag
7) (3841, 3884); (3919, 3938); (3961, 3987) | 0.44 mag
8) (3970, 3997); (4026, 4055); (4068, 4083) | -0.08 mag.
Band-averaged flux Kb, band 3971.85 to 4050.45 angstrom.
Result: 19.4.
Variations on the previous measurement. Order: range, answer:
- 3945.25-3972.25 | 11.4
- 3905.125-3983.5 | 11.9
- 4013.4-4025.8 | 20.5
